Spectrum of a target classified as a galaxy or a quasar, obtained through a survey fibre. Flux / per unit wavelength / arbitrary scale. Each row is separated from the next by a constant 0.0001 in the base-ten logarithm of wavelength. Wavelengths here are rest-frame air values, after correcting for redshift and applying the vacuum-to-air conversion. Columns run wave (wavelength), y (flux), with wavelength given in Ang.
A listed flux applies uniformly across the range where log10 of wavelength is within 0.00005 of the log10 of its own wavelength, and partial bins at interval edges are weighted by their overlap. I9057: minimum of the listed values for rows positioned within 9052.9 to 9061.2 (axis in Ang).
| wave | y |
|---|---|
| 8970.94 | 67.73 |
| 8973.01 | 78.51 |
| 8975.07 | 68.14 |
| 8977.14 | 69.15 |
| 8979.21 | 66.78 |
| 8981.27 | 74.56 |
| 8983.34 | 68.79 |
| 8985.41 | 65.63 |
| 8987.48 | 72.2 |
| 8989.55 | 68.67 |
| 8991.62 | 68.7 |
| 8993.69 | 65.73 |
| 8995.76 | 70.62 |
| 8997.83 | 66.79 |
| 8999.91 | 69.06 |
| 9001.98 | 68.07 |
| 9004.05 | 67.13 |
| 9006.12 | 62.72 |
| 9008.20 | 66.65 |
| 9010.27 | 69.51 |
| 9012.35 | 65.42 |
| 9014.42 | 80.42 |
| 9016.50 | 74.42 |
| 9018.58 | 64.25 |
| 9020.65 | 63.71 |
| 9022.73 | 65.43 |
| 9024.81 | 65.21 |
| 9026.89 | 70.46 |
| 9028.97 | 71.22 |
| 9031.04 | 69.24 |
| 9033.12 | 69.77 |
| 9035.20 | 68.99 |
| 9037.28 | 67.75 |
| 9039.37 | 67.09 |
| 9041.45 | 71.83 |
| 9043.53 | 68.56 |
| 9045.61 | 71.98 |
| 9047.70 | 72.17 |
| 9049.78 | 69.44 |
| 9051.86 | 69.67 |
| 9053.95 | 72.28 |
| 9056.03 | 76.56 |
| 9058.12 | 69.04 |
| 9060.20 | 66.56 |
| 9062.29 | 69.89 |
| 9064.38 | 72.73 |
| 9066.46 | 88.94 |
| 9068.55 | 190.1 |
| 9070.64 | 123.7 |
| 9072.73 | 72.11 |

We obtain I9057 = 66.56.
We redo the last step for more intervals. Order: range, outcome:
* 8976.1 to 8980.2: 66.78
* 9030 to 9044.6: 67.09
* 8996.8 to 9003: 66.79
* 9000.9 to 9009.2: 62.72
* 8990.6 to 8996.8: 65.73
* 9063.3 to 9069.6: 72.73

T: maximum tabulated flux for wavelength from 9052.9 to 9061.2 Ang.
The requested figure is 76.56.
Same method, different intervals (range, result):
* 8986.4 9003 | 72.2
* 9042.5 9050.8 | 72.17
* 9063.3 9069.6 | 190.1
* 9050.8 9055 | 72.28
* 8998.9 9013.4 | 69.51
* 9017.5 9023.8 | 65.43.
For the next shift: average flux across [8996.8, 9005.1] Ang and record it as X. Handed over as 67.8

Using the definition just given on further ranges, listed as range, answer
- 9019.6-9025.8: 64.8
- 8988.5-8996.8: 68.5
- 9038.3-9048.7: 70.3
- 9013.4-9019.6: 72.9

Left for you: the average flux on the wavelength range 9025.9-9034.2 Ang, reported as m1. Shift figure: 70.2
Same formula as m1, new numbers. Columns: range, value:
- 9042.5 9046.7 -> 70.2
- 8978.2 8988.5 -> 69.6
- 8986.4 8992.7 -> 69.8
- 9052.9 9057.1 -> 74.3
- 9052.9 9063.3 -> 70.9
